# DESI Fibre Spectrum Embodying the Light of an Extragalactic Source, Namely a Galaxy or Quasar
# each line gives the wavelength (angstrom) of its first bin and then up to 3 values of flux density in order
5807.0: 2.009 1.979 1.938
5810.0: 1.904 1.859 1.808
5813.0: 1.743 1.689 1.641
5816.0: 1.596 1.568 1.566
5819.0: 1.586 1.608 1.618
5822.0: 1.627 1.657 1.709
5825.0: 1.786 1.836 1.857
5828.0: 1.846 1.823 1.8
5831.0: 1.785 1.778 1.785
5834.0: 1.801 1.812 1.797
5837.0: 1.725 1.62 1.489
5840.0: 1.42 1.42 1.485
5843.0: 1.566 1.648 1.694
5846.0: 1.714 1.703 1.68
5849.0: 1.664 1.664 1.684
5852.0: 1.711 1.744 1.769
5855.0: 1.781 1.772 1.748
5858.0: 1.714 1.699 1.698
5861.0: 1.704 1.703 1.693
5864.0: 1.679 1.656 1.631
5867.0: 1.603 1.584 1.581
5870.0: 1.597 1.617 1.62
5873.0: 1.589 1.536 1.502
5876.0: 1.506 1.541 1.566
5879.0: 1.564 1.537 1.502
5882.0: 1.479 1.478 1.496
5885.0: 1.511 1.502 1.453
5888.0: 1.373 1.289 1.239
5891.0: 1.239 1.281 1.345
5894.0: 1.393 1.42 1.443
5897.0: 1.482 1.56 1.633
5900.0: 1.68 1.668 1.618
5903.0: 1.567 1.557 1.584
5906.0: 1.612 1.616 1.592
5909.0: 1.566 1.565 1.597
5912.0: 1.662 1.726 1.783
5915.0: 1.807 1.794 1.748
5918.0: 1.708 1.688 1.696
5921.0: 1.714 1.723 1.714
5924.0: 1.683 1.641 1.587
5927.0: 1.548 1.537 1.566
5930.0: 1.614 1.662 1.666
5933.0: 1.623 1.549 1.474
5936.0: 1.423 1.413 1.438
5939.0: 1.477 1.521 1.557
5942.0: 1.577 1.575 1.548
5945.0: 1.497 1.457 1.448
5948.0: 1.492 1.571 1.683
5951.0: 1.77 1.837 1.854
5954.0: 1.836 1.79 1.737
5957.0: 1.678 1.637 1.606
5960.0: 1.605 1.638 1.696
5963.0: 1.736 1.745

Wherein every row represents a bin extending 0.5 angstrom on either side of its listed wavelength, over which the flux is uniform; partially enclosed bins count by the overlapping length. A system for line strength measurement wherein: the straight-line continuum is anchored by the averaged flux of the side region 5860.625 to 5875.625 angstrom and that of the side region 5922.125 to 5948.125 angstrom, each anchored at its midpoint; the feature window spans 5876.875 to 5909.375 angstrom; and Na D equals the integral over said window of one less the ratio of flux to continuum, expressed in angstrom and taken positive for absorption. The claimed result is 1.99 angstrom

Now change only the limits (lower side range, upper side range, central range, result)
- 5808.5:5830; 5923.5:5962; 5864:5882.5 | 1.1 angstrom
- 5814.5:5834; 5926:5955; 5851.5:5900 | 2.8 angstrom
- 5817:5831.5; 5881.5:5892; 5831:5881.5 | -3.1 angstrom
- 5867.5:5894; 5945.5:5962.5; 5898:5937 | -1.5 angstrom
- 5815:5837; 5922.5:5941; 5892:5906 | 0.7 angstrom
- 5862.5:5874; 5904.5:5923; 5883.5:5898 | 2.2 angstrom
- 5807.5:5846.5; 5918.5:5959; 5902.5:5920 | -0.2 angstrom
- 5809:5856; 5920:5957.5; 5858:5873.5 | 0.2 angstrom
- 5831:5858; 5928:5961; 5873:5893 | 2.4 angstrom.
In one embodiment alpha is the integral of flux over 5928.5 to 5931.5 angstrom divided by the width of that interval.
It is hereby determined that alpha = 1.61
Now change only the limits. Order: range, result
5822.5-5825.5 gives 1.72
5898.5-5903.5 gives 1.63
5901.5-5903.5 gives 1.59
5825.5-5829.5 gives 1.84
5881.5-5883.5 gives 1.48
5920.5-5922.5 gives 1.72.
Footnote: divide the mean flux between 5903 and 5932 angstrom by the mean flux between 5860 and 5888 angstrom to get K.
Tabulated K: 1.05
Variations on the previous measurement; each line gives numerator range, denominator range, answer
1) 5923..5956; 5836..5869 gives 0.96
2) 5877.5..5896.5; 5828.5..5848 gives 0.85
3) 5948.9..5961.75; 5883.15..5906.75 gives 1.16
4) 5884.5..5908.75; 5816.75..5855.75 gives 0.88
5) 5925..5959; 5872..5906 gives 1.07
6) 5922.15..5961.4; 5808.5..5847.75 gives 0.94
